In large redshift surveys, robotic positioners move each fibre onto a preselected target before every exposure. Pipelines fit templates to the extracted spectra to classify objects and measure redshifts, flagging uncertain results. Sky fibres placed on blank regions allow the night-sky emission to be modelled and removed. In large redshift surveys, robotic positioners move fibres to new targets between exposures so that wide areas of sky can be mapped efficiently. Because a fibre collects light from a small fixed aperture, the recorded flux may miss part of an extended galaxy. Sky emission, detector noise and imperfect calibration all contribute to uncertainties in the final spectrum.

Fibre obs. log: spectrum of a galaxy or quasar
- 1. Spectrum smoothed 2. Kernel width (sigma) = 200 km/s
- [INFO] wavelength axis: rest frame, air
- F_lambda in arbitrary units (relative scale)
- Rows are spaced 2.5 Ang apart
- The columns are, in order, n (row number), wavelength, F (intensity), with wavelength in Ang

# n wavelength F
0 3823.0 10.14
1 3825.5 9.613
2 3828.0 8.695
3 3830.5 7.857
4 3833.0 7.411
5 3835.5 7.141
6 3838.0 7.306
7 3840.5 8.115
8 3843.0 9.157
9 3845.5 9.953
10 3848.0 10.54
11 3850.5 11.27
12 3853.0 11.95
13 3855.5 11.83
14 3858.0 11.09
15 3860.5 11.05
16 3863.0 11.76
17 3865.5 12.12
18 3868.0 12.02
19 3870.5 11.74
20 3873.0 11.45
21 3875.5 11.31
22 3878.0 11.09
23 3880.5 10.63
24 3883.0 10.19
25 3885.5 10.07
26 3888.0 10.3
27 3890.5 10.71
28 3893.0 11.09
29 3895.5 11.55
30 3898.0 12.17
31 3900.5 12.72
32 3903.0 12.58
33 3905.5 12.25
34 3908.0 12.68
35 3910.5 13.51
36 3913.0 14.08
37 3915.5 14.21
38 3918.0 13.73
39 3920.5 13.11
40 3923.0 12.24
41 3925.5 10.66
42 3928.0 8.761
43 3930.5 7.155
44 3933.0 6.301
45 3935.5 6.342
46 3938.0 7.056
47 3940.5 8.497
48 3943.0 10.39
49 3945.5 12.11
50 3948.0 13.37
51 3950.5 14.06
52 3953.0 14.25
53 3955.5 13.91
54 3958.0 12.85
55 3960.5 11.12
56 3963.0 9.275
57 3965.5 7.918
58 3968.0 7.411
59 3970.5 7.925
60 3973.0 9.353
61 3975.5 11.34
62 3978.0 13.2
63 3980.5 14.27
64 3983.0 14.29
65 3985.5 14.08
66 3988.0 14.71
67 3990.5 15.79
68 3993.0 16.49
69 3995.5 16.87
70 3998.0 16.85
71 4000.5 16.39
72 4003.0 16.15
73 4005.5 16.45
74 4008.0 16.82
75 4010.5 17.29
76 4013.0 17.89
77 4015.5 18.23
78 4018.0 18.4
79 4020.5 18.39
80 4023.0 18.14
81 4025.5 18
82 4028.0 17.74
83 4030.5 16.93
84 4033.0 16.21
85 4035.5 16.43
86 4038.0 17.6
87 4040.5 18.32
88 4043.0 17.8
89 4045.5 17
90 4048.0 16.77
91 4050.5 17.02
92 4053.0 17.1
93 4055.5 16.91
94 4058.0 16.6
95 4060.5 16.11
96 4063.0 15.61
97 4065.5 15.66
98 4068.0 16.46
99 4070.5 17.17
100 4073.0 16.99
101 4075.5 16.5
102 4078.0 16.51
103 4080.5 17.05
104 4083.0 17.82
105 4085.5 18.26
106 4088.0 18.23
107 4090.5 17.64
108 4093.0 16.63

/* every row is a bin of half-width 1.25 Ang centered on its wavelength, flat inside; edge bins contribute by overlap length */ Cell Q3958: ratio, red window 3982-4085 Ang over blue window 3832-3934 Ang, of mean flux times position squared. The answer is 1.7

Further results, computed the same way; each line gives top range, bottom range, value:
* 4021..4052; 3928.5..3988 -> 1.67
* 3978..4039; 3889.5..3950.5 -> 1.55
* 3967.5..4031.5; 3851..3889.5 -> 1.47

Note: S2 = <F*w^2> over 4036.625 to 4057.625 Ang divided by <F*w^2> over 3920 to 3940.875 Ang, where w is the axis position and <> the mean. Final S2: 2.1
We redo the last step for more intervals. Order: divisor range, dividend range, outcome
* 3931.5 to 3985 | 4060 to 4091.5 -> 1.67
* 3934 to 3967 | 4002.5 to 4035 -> 1.67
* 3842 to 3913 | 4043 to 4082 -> 1.60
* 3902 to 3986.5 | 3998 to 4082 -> 1.58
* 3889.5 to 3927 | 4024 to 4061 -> 1.47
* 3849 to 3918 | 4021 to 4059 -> 1.58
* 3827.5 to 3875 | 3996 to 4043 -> 1.86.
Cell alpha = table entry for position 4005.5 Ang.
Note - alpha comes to 16.45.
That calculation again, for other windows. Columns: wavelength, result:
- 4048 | 16.77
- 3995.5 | 16.87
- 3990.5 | 15.79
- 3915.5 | 14.21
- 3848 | 10.54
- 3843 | 9.157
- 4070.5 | 17.17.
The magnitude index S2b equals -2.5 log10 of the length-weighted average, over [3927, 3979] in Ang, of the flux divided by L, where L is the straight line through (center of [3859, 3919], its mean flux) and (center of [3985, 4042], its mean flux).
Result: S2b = 0.39 mag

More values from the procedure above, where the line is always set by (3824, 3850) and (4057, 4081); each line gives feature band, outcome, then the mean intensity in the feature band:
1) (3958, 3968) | 0.32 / 9.61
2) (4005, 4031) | -0.20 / 17.7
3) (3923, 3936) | 0.37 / 8.35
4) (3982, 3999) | -0.13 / 15.6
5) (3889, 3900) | -0.08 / 11.4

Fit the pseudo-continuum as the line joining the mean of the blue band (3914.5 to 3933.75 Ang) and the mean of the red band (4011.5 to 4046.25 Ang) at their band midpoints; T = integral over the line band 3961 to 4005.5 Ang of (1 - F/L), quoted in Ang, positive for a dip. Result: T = 5.1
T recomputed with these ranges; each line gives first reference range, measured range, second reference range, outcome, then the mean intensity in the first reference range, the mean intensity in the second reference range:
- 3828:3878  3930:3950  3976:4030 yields 6.82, 10.2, 16.4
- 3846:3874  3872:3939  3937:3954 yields 2.34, 11.5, 11.4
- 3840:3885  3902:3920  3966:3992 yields -2.85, 11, 12.2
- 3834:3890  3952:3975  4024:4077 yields 5.76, 10.5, 16.9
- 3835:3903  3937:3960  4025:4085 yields 2.74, 10.8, 16.9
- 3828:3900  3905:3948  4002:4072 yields 6.57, 10.5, 17.1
